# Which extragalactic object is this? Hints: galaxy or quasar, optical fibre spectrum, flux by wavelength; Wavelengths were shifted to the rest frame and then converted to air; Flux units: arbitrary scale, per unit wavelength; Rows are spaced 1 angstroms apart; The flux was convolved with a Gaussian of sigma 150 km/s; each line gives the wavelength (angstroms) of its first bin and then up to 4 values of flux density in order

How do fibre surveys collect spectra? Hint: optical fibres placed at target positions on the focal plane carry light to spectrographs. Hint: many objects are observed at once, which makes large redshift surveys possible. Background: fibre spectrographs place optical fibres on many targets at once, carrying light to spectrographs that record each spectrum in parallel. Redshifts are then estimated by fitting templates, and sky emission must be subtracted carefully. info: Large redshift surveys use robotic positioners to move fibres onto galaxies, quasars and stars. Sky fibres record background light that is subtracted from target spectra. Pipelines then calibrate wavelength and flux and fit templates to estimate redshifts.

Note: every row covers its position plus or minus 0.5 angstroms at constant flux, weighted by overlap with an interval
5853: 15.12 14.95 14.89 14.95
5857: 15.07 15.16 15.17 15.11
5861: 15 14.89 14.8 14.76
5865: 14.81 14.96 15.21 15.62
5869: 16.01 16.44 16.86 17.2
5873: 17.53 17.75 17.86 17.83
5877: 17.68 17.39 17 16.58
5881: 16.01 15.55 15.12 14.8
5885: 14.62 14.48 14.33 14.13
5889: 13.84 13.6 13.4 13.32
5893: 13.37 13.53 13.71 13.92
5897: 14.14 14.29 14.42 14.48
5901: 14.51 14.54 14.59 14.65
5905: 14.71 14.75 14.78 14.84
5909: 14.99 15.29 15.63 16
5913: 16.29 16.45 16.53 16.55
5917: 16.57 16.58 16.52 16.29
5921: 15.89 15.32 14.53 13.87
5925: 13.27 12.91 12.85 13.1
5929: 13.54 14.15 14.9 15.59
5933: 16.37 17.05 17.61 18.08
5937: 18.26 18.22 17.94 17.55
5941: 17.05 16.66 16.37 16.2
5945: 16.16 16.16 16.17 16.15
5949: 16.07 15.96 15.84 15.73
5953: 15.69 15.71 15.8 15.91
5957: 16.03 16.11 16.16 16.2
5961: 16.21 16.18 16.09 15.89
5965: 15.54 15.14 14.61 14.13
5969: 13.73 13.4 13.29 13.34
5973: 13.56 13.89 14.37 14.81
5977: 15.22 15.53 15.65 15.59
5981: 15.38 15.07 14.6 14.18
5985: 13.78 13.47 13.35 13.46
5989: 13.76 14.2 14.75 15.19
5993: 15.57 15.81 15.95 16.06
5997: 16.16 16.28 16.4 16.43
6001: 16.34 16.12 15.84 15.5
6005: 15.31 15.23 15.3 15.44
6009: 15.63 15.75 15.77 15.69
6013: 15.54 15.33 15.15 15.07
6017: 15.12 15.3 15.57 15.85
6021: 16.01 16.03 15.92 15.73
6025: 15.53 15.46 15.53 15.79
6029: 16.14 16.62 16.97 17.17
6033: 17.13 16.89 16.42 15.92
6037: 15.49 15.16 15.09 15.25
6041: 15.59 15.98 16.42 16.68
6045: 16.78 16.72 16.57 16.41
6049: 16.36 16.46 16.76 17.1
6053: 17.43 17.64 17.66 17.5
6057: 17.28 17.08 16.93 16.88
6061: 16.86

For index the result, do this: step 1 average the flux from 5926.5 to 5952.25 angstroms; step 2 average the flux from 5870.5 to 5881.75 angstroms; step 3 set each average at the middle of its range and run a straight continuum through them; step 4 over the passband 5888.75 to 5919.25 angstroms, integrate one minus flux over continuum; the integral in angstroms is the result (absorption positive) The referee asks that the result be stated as 3.4 angstroms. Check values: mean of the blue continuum 17.2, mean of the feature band 14.9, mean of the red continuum 16.1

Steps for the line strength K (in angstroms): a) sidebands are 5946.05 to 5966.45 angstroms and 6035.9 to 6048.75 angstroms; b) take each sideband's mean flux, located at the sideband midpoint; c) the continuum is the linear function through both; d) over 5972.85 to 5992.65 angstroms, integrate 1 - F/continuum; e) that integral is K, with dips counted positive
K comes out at 1.8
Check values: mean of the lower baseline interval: 15.9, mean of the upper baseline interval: 16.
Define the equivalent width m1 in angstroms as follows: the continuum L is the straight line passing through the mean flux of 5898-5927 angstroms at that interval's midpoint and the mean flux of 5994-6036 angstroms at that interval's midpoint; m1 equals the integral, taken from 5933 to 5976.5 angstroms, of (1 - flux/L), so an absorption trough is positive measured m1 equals -1.1 angstroms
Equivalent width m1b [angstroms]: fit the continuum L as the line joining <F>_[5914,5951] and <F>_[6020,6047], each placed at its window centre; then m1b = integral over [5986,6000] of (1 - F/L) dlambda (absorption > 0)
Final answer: 0.8 angstroms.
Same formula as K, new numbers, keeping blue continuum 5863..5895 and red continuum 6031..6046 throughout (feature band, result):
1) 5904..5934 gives 1.0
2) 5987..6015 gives 1.0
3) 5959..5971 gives 0.5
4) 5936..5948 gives -0.9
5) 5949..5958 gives 0.0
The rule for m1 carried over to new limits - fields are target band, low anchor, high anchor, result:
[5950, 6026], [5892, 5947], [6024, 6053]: 2.9 angstroms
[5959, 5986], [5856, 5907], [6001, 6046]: 1.4 angstroms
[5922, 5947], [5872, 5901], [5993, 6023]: -0.6 angstroms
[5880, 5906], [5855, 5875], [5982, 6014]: 2.0 angstroms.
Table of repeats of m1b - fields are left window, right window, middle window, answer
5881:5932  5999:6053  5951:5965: -0.6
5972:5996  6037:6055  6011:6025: 0.0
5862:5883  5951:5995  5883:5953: 1.8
